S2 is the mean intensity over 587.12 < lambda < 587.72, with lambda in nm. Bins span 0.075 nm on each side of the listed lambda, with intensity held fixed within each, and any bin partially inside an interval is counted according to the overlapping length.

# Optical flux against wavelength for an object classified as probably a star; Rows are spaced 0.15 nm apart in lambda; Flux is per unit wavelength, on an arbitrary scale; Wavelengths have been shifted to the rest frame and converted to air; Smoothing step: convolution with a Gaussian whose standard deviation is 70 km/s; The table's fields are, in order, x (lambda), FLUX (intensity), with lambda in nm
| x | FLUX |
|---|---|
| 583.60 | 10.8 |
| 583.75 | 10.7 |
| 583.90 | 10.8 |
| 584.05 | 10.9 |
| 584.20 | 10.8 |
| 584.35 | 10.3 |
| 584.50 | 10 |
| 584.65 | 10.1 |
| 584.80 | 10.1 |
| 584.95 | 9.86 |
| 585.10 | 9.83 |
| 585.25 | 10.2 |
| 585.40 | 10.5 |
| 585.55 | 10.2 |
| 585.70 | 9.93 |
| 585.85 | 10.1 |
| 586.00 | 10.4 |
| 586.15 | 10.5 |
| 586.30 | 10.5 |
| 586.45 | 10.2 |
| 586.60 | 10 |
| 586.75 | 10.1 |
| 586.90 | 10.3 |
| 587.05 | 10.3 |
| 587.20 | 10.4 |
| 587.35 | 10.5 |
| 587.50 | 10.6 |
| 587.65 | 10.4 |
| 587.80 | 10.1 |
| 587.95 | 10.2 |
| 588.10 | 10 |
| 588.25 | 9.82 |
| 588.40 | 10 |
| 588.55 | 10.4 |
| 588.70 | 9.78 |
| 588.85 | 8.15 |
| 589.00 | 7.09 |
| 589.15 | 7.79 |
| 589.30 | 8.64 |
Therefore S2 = 10.5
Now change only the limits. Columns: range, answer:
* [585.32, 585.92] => 10.2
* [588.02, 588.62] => 10.1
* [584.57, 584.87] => 10.1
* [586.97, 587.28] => 10.4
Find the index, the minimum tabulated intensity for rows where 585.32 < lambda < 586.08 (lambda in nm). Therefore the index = 9.93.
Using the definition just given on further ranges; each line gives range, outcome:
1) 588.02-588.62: 9.82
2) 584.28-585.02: 9.86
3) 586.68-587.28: 10.1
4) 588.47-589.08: 7.09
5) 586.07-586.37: 10.5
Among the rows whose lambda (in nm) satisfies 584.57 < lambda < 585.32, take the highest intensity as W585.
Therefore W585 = 10.2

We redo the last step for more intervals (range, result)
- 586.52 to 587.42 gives 10.5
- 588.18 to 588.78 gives 10.4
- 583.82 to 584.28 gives 10.9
